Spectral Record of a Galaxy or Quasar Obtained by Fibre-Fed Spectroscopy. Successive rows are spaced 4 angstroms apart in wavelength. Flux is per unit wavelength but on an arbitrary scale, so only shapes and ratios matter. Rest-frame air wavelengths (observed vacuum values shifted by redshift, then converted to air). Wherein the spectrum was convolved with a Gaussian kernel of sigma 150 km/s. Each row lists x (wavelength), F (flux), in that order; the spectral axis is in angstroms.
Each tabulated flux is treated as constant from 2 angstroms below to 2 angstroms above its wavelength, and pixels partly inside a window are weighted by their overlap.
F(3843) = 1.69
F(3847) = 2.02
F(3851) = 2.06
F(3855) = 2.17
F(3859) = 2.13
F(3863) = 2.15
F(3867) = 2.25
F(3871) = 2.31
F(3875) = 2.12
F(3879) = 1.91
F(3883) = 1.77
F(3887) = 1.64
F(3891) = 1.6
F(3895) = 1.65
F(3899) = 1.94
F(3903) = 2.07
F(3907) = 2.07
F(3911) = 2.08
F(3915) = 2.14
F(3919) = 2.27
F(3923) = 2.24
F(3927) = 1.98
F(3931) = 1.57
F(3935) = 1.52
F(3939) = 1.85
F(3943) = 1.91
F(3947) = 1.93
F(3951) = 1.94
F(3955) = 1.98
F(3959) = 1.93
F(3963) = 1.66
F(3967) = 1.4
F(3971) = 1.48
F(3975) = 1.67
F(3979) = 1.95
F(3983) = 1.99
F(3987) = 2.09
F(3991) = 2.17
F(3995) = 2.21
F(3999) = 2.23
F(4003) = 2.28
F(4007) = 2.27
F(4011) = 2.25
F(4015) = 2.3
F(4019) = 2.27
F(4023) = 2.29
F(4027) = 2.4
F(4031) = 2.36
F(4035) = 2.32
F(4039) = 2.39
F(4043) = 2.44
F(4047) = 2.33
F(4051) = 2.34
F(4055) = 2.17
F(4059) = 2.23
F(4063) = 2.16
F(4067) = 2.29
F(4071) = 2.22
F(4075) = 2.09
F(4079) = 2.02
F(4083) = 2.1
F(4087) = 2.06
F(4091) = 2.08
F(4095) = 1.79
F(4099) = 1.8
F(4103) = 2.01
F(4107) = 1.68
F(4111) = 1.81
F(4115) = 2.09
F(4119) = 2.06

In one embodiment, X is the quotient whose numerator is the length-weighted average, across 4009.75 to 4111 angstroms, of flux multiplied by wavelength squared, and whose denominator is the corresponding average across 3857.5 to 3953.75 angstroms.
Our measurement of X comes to 1.2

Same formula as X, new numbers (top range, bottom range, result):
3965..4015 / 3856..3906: 1.08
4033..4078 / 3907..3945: 1.24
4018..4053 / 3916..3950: 1.29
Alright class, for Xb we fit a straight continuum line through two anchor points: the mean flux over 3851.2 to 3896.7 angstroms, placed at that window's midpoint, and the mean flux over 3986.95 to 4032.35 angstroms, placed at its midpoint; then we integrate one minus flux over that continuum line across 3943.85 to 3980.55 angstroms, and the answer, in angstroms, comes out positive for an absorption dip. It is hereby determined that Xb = 6.6 angstroms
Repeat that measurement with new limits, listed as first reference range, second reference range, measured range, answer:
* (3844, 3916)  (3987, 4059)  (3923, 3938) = 2.3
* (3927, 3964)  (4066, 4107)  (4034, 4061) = -4.8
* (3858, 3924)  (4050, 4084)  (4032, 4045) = -1.4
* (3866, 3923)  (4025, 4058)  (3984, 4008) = 0.4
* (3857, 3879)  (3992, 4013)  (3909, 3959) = 5.8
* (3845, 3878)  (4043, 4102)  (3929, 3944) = 3.1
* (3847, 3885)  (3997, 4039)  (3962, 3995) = 6.1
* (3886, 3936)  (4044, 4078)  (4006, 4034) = -2.1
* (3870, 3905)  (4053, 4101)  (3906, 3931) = -2.3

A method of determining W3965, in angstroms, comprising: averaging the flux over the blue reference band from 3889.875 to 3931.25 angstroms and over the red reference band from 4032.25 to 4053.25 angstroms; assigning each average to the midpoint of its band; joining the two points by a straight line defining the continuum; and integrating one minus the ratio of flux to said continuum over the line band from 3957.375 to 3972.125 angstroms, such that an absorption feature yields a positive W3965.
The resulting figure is 3.6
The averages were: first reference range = 1.99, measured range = 1.62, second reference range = 2.36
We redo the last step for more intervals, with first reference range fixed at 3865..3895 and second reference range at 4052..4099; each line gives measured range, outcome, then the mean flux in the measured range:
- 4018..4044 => -3.7 angstroms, 2.35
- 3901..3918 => -1.3 angstroms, 2.1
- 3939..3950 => 0.4 angstroms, 1.91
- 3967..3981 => 2.5 angstroms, 1.66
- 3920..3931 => -0.3 angstroms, 2.03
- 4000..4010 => -1.1 angstroms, 2.27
